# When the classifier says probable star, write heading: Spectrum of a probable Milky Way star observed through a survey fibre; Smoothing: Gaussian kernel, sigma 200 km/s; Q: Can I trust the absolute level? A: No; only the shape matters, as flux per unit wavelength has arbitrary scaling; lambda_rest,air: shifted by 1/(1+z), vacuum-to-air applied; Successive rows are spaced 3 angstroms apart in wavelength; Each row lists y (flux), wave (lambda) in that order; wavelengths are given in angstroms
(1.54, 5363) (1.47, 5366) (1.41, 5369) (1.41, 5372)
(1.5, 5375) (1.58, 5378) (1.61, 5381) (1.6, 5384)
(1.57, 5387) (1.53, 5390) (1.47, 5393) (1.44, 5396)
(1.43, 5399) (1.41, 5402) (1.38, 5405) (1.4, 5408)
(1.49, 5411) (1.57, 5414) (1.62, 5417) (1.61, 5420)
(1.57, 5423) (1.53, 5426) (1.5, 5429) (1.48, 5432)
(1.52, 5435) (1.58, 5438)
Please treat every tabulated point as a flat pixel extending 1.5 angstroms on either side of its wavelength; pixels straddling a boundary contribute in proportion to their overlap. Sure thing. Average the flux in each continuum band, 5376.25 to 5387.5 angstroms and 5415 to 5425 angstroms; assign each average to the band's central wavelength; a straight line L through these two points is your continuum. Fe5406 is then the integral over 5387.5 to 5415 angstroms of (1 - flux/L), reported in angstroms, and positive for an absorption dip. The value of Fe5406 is 2.29 angstroms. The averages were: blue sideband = 1.59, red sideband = 1.6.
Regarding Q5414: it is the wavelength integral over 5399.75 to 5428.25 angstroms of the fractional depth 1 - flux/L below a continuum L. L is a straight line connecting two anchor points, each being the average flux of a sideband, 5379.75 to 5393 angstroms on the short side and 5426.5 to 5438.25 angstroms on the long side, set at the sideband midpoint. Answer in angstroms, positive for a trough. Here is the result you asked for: 0.5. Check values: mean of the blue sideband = 1.56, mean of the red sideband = 1.51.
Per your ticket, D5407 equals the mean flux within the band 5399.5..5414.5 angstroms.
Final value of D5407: 1.44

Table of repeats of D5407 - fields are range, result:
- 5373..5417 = 1.5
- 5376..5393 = 1.57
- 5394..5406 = 1.42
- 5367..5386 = 1.52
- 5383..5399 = 1.51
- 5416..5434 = 1.55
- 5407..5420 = 1.53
